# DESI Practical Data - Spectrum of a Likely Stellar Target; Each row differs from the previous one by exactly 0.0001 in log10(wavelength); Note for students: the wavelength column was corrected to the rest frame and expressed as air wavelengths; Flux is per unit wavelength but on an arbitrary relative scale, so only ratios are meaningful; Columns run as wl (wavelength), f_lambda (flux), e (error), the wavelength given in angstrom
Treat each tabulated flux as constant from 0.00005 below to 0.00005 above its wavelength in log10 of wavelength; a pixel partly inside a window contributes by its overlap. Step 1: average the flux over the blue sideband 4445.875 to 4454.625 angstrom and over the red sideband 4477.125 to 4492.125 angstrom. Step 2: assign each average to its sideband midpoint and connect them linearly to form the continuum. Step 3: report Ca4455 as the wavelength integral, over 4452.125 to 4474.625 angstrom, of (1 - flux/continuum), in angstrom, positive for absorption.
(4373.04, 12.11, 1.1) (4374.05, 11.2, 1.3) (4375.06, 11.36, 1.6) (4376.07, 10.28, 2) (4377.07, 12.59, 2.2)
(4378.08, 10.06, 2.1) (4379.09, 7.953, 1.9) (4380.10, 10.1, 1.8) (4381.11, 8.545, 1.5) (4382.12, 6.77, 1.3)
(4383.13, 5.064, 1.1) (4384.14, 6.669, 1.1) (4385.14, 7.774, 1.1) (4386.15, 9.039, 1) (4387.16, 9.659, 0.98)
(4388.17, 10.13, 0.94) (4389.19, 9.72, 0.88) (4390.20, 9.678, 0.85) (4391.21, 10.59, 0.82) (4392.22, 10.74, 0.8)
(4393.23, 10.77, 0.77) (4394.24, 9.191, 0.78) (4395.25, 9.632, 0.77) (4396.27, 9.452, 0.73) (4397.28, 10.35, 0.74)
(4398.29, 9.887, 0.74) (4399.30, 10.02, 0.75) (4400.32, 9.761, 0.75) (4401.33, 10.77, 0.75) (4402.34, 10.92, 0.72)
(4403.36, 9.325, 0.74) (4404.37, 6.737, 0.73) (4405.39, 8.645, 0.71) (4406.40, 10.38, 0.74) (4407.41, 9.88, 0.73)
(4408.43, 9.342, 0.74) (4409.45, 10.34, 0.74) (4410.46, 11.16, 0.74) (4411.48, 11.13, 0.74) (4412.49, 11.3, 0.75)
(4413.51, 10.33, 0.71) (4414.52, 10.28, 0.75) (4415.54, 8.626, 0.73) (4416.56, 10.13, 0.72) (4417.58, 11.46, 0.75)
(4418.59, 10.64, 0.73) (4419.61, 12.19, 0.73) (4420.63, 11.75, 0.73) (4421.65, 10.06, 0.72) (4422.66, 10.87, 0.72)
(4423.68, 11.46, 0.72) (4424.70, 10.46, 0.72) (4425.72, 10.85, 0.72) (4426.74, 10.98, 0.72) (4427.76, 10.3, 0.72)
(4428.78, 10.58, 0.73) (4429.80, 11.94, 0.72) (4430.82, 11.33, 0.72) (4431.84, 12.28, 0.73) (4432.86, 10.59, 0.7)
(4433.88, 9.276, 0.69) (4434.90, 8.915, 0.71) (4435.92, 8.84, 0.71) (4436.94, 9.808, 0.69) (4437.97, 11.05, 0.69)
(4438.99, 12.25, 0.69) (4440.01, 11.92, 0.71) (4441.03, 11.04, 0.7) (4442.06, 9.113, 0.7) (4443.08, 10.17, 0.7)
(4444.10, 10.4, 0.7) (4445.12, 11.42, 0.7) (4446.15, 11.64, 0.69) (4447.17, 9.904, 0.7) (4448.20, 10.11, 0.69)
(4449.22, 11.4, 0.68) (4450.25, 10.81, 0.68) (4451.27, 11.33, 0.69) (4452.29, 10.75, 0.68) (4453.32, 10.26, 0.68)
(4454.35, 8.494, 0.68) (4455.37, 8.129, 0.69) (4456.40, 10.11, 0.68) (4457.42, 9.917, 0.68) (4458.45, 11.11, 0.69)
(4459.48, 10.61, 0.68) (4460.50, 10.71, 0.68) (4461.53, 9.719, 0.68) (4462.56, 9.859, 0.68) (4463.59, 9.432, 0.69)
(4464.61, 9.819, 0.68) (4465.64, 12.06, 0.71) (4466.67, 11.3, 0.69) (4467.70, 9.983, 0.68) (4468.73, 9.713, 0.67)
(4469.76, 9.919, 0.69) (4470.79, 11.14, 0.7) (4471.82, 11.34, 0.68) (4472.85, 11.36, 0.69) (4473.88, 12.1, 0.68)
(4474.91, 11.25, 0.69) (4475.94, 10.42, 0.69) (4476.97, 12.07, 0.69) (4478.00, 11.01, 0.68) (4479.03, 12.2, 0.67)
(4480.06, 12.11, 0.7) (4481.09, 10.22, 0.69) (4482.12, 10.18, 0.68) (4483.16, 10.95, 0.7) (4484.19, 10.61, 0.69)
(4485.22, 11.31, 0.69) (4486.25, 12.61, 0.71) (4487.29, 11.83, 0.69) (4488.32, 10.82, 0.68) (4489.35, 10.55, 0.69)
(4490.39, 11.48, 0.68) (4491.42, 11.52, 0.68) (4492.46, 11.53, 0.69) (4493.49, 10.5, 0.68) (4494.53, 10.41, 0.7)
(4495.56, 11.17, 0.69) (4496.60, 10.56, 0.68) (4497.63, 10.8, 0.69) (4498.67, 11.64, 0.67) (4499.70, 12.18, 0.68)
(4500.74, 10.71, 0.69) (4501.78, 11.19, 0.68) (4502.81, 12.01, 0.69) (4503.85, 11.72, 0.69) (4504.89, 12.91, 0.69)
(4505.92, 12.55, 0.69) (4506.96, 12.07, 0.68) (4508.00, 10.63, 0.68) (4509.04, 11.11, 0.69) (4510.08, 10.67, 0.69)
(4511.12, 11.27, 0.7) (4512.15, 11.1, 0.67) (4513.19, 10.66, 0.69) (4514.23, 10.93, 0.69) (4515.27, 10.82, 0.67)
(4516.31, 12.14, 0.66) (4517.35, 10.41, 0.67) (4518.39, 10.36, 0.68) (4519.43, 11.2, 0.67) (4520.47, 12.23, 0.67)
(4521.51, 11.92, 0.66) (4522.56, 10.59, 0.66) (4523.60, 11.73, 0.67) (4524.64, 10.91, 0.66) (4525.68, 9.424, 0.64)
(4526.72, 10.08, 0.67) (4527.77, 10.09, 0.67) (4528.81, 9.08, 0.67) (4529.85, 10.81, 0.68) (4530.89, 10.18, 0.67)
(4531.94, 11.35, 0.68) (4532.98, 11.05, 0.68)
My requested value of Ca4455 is 1.0 angstrom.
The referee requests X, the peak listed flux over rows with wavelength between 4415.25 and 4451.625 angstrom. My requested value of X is 12.28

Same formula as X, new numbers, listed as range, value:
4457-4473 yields 12.06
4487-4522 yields 12.91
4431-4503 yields 12.61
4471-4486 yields 12.2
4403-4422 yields 12.19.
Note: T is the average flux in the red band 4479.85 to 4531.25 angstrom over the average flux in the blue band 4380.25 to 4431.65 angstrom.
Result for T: 1.11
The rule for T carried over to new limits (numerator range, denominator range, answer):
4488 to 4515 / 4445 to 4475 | 1.07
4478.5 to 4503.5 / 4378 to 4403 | 1.20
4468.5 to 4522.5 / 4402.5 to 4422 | 1.10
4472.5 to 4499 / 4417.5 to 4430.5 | 1.01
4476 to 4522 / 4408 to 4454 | 1.06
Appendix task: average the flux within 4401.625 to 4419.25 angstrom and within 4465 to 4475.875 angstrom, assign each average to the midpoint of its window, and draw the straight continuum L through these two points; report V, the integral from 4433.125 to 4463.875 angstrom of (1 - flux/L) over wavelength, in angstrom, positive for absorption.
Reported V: 1.0 angstrom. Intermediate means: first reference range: 10.1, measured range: 10.3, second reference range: 11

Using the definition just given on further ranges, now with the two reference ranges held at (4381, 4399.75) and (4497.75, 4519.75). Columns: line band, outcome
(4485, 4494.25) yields -0.3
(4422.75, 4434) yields -1.3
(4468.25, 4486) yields -0.5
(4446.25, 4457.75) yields 0.1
